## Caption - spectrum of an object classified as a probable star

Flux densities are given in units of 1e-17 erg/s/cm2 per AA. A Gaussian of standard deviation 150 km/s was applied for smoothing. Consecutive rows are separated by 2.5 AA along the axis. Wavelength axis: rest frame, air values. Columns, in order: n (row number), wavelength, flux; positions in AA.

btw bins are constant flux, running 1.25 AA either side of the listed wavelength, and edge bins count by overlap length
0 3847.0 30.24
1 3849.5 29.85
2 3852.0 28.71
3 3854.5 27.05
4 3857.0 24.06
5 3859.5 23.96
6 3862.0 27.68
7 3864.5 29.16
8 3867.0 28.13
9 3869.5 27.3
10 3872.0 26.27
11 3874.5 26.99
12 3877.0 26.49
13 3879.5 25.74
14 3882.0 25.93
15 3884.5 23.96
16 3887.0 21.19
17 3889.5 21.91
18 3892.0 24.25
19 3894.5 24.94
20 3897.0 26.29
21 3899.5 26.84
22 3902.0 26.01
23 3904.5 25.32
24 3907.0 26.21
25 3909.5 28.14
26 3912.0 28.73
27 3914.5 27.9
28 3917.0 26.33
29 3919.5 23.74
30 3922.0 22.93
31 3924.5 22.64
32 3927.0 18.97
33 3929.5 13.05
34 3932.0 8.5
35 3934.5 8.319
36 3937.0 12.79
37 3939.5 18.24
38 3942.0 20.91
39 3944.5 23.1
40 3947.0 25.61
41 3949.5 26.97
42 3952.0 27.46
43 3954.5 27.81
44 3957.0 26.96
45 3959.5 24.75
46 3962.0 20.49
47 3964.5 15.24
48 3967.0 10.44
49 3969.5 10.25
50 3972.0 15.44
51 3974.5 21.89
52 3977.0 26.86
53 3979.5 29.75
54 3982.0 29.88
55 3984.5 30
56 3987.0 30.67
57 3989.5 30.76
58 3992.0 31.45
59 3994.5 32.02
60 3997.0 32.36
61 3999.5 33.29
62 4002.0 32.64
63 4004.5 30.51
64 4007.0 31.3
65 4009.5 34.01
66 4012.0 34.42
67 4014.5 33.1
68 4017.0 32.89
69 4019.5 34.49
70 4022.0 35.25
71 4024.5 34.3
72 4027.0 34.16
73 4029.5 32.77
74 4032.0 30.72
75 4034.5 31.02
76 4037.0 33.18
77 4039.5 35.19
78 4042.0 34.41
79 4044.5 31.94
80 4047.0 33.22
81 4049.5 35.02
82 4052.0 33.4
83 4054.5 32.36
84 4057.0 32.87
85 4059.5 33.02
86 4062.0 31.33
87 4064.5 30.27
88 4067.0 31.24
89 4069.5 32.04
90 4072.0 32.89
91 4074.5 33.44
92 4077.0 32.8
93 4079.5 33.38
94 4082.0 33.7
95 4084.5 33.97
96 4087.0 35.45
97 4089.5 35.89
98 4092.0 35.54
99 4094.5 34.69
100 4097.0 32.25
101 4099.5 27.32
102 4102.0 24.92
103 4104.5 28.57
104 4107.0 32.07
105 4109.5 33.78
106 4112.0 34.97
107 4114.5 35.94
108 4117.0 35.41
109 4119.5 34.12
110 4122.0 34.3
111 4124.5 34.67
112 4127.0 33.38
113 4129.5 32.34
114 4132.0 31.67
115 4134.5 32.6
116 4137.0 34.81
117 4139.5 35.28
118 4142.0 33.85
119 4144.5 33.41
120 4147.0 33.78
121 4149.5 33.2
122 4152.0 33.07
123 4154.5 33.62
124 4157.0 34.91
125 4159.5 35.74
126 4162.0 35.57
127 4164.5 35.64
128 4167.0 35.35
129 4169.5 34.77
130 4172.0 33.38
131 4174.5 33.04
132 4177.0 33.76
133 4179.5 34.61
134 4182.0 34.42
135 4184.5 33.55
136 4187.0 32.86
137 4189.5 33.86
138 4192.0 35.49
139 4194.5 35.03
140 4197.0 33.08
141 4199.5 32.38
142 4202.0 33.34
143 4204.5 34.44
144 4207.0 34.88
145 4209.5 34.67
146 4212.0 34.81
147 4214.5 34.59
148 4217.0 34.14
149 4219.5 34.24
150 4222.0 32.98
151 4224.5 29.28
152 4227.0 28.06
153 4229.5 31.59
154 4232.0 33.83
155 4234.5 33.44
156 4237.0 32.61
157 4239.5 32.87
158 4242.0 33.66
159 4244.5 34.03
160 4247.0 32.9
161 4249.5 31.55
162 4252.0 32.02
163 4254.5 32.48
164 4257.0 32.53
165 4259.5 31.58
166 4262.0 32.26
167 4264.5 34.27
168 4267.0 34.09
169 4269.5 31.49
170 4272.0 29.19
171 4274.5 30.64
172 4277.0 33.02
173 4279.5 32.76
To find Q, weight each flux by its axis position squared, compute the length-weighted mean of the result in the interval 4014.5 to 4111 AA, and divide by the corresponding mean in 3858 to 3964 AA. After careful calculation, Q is 1.49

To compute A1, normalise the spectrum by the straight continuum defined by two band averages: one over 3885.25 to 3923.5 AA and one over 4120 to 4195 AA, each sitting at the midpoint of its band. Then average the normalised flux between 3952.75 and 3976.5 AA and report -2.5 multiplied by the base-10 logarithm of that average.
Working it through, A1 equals 0.36 mag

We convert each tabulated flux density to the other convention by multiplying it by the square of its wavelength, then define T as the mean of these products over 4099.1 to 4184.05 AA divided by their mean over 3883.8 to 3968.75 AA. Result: 1.68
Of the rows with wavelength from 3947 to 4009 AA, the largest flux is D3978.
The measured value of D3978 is 33.29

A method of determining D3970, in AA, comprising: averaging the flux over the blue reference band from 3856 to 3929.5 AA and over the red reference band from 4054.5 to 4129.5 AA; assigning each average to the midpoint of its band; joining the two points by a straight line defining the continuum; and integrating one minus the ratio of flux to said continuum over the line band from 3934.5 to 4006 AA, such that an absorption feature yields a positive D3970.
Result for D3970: 9.2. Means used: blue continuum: 25.2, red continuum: 32.9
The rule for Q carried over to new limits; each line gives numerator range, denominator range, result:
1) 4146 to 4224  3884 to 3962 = 1.70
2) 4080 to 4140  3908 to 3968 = 1.70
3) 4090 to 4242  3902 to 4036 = 1.41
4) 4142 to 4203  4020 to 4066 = 1.10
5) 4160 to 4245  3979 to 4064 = 1.13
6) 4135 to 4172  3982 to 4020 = 1.15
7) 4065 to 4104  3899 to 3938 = 1.64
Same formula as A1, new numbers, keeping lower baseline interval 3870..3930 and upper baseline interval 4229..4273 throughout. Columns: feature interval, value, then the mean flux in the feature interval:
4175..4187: -0.09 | 33.9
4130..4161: -0.12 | 33.8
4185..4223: -0.08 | 34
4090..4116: -0.10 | 32.1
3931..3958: 0.24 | 20.7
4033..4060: -0.18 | 33.2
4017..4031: -0.23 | 34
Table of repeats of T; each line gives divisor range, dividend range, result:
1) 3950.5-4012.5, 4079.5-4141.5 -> 1.32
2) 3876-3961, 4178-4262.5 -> 1.66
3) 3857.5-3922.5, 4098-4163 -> 1.45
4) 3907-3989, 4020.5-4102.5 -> 1.57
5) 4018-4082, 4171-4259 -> 1.09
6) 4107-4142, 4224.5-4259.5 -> 1.00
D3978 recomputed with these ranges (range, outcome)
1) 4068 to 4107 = 35.89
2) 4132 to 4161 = 35.74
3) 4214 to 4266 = 34.59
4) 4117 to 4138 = 35.41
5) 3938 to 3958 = 27.81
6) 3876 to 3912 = 28.73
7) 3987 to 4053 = 35.25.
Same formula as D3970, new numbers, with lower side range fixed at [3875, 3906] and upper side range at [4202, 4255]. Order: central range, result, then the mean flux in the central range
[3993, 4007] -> -2.28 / 32.1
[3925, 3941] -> 7.46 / 13.9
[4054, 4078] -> -2.53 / 32.2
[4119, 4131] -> -1.24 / 33.7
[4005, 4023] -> -3.59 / 33.5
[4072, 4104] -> -3.26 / 32.7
